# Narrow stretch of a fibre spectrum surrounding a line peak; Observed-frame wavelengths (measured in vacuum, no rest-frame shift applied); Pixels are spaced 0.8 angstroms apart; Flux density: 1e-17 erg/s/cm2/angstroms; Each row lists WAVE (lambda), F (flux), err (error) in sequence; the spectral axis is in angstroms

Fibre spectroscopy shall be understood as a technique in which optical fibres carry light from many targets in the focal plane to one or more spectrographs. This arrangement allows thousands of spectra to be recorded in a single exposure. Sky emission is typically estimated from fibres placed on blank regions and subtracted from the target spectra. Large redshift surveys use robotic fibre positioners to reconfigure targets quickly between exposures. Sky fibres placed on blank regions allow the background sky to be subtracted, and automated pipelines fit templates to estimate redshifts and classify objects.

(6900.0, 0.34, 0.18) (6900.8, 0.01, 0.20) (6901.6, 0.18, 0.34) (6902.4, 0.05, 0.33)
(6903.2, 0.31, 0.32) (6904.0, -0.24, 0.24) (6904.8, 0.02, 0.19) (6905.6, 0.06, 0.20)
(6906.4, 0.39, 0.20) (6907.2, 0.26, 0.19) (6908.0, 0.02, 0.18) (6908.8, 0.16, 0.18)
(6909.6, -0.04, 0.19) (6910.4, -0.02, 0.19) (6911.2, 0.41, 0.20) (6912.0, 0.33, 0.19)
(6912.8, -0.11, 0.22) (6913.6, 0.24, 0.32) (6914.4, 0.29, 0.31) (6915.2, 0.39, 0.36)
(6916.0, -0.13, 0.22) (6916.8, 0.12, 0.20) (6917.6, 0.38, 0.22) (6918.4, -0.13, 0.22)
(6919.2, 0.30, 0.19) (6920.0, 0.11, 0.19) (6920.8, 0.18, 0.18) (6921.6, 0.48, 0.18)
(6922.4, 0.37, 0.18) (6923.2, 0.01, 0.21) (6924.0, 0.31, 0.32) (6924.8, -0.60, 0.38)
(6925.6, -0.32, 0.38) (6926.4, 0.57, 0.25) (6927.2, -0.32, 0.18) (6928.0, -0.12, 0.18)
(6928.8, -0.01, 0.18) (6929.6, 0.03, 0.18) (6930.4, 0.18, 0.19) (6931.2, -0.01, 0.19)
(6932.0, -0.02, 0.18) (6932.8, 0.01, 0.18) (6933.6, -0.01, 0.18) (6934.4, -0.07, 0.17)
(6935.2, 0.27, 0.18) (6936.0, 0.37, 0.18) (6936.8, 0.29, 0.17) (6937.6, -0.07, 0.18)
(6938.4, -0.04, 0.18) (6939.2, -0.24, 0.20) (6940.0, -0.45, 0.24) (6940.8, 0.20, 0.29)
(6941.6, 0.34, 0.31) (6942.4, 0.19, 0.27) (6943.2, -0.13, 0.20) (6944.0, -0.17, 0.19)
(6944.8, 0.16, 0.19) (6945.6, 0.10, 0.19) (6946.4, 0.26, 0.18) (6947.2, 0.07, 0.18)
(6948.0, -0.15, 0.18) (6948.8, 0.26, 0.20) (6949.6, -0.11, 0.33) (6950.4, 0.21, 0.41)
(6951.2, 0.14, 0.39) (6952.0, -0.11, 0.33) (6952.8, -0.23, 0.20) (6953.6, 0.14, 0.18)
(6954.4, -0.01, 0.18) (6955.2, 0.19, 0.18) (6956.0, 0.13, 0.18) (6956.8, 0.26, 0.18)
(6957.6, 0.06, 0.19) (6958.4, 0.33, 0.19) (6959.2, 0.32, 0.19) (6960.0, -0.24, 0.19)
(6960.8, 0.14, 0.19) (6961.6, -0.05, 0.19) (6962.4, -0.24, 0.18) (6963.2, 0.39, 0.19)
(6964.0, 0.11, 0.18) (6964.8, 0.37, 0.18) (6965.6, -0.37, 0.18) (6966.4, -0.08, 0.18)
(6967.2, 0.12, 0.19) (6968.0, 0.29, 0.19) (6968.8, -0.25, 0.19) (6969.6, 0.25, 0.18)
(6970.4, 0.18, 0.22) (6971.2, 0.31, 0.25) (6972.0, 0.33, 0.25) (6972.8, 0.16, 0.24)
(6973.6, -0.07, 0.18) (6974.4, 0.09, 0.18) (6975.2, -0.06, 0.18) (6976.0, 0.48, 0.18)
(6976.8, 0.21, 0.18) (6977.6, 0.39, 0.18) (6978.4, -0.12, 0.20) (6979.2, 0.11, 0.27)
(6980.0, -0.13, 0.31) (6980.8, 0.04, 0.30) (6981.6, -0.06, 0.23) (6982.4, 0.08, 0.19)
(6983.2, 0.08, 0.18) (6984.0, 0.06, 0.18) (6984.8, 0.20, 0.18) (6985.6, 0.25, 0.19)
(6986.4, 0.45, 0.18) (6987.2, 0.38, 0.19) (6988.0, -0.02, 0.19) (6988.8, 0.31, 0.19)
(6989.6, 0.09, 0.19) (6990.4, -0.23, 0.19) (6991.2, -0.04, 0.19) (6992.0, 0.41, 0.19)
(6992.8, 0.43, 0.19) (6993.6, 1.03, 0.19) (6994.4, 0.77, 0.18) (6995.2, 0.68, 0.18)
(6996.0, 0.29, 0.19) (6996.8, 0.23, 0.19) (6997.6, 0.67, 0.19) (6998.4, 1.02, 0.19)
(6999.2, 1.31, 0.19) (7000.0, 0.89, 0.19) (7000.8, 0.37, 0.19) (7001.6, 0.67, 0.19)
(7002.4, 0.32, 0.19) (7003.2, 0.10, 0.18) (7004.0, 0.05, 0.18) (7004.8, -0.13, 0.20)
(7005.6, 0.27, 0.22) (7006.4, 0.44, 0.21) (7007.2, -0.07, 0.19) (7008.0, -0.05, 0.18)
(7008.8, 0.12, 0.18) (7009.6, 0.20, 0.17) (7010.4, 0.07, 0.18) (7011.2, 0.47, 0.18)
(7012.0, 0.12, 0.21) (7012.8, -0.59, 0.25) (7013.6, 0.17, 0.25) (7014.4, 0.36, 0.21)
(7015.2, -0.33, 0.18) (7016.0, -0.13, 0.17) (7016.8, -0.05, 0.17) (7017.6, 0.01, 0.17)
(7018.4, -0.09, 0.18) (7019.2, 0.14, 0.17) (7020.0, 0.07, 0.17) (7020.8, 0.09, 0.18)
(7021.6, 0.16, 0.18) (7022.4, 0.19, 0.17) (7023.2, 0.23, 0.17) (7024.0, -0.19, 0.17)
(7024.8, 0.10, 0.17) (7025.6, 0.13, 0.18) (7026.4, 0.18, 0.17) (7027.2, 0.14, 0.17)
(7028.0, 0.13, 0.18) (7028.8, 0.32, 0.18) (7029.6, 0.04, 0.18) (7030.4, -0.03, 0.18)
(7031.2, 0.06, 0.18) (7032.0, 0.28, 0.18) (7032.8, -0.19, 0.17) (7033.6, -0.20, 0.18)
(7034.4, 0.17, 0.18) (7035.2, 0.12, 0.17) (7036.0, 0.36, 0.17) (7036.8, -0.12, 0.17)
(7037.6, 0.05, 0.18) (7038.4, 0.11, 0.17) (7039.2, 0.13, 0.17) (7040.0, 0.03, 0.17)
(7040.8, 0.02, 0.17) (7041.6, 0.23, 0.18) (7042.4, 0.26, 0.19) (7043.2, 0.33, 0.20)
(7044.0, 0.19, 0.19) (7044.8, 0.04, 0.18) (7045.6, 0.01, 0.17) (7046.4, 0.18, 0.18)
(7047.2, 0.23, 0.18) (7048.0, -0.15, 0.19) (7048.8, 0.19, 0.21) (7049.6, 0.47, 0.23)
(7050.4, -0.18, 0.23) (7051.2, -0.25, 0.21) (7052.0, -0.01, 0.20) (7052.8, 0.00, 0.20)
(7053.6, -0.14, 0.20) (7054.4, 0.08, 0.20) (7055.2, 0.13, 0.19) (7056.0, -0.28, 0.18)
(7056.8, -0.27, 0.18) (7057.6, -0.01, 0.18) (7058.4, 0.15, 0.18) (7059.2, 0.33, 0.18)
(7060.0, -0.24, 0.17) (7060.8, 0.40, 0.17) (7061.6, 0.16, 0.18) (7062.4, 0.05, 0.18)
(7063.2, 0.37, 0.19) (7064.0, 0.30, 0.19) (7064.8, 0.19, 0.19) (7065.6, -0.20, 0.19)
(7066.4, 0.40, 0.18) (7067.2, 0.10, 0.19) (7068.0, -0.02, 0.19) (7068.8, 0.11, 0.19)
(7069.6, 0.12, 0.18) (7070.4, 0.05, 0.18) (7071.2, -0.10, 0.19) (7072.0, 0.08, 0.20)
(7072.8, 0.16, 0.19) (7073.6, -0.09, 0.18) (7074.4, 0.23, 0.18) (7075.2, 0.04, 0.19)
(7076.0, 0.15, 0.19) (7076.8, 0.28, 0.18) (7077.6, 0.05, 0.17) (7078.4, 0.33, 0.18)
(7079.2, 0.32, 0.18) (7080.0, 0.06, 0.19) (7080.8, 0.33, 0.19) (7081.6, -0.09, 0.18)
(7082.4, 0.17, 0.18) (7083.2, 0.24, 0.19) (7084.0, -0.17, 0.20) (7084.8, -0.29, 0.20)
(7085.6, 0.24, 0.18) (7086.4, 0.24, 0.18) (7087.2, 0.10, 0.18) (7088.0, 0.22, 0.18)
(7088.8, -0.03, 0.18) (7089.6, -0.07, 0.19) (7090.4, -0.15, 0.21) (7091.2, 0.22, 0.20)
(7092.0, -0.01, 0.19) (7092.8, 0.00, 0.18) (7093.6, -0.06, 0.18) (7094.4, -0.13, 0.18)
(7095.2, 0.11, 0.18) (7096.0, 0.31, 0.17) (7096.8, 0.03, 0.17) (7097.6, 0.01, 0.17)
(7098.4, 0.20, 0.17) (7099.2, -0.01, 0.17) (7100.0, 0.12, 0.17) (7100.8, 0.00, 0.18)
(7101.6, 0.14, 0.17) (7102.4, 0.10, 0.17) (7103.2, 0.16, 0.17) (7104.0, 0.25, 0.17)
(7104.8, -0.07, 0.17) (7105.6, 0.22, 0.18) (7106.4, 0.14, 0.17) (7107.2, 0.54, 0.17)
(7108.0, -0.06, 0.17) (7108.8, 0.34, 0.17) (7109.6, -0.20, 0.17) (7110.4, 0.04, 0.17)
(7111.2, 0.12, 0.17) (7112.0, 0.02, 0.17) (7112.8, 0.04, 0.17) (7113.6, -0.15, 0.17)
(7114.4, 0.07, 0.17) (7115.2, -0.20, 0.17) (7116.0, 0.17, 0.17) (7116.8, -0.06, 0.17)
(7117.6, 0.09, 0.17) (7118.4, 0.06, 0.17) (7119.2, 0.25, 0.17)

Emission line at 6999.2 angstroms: [O II]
